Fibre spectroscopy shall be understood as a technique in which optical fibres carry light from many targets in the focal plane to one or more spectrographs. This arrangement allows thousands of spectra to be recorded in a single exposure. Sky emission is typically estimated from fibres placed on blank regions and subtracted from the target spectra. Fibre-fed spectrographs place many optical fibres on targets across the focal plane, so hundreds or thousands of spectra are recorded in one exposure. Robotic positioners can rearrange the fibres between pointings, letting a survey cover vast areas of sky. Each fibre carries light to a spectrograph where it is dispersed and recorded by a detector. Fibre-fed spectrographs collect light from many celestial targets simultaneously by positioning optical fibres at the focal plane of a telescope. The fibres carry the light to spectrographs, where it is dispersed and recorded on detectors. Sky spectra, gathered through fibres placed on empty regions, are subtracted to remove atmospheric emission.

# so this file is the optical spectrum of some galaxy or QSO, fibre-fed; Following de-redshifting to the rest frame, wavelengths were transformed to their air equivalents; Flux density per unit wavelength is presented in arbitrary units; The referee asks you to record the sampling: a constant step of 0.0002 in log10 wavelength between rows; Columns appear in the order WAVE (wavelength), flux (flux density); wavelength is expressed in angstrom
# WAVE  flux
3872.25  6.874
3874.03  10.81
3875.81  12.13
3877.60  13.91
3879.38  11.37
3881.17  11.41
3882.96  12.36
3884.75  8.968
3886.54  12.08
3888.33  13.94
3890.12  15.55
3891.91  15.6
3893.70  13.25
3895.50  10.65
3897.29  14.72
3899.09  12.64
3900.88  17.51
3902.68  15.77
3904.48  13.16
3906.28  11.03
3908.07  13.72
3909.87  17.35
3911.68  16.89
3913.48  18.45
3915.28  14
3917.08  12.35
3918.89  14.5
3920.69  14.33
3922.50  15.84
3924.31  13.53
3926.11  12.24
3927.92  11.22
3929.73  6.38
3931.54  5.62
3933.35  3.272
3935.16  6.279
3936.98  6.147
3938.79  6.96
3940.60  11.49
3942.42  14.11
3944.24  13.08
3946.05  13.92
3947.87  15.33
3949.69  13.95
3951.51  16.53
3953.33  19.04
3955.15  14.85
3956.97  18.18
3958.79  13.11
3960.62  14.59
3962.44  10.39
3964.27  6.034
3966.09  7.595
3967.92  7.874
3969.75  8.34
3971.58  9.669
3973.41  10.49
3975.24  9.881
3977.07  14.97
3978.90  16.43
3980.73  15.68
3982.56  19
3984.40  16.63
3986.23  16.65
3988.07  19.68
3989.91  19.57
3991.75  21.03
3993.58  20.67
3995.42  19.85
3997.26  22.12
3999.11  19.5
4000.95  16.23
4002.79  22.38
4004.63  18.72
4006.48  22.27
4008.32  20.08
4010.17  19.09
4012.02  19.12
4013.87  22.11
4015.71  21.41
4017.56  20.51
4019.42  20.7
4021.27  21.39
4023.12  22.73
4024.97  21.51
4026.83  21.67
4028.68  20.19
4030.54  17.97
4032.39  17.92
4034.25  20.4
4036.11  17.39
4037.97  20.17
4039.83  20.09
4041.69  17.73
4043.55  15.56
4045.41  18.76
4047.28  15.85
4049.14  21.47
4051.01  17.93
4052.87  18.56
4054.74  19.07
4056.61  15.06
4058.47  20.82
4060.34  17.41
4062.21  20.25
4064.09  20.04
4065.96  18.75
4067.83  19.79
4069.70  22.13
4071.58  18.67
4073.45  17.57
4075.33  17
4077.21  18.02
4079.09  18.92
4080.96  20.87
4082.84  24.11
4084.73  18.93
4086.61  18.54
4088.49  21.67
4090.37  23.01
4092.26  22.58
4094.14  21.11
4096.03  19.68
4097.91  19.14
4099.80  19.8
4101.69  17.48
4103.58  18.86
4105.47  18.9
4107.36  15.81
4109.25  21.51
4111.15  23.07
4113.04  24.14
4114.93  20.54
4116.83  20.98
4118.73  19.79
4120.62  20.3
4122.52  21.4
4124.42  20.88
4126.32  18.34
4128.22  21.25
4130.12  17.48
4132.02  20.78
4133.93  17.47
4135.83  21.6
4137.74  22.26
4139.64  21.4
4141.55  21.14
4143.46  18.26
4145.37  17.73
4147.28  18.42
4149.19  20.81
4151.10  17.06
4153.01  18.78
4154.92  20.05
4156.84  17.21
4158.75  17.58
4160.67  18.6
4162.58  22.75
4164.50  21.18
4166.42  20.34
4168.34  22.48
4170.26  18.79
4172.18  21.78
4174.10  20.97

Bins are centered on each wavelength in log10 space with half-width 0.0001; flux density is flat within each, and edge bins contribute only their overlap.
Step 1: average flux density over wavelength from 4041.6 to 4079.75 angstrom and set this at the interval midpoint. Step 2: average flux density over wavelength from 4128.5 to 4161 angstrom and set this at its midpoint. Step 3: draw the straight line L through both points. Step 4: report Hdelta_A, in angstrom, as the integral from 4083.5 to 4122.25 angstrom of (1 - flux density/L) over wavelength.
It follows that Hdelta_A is -2.9 angstrom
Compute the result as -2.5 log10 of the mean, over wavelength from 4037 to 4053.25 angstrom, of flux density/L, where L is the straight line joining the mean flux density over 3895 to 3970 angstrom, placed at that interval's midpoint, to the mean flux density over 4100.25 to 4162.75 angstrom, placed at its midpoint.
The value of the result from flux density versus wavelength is -0.12 mag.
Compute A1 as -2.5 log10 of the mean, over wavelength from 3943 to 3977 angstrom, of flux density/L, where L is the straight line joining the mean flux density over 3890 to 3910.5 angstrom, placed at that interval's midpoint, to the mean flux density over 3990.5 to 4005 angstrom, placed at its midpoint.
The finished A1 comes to 0.38 mag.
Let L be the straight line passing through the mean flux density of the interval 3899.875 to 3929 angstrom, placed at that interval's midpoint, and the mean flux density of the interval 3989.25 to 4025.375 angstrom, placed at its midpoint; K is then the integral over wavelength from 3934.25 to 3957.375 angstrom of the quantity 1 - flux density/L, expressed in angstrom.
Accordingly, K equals 5.09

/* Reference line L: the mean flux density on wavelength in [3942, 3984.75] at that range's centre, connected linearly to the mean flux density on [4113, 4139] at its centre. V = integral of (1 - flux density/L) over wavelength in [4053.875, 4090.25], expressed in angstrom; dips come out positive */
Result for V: -2.8 angstrom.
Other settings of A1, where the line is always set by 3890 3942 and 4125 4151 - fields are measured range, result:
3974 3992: -0.14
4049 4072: -0.12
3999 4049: -0.23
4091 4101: -0.12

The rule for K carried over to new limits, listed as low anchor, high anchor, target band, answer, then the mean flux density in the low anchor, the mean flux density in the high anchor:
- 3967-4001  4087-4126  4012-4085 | -4.6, 16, 20.5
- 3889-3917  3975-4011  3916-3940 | 8.7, 14.6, 18.7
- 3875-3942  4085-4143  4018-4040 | -4.1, 12.3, 20.3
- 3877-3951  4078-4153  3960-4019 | -4.0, 12.6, 20.1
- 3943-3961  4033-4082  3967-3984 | 3.7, 15.3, 18.8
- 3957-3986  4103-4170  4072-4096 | -3.5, 12.3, 20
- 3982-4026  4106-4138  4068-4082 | 0.8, 20.1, 20.4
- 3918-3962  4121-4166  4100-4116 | -1.4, 12.3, 19.7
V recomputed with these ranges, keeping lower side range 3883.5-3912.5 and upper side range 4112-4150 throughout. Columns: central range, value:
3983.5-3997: -2.37 angstrom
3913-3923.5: -0.22 angstrom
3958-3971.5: 5.18 angstrom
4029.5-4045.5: -0.67 angstrom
